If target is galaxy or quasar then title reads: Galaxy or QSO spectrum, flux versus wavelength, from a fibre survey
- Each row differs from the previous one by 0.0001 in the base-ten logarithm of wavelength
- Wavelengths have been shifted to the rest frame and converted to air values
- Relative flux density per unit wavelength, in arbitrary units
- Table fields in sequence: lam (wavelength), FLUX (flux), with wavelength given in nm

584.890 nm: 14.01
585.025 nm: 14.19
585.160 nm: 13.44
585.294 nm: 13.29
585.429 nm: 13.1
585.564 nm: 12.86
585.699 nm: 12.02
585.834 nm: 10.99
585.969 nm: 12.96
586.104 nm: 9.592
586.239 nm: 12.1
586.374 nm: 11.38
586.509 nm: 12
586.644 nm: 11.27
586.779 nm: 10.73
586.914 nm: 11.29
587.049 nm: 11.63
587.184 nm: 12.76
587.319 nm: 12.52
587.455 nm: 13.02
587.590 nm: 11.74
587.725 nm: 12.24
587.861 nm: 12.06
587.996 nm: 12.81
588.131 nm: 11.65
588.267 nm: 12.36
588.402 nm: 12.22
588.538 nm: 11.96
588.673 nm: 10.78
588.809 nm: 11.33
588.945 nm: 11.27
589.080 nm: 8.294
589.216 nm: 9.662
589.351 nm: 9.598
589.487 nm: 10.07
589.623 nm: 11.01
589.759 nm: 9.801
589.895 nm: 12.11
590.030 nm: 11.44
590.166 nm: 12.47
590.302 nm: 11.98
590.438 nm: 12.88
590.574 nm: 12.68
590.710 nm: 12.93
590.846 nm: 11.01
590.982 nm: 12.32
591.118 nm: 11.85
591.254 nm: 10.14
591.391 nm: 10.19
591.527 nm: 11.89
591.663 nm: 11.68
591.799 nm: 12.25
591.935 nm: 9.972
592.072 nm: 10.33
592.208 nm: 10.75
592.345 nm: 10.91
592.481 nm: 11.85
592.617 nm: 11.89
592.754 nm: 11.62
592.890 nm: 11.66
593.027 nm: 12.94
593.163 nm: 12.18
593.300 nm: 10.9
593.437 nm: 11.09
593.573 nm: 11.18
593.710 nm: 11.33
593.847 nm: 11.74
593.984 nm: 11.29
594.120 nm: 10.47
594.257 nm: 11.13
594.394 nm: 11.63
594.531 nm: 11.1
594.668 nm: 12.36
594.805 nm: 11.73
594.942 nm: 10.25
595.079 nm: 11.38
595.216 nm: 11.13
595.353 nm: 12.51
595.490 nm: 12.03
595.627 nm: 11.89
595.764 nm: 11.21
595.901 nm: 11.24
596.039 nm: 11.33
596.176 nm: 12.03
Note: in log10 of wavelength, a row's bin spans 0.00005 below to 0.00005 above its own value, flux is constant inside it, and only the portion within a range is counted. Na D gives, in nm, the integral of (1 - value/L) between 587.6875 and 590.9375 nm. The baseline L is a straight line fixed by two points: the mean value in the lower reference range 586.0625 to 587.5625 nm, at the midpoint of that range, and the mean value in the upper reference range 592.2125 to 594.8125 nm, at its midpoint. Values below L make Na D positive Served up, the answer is 0.05 nm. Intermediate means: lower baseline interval 11.7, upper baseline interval 11.5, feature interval 11.4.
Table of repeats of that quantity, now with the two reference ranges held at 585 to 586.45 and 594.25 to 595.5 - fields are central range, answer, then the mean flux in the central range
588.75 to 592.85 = 0.23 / 11.2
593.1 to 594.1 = 0.02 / 11.3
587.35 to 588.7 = 0.00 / 12.1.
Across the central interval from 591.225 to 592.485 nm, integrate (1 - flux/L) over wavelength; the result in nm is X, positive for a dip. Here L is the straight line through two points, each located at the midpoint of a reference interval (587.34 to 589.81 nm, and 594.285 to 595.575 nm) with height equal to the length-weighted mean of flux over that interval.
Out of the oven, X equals 0.047 nm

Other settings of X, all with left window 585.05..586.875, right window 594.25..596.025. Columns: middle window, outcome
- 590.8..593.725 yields 0.08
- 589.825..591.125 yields -0.05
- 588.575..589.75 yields 0.16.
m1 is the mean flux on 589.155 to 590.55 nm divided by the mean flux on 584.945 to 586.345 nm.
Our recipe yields 0.9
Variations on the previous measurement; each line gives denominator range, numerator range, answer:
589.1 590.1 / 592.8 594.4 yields 1.10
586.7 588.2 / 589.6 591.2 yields 0.99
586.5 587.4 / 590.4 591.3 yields 1.02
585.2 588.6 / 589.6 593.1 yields 0.96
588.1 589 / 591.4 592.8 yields 0.97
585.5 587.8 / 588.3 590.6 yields 0.94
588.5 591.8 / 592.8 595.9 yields 1.02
